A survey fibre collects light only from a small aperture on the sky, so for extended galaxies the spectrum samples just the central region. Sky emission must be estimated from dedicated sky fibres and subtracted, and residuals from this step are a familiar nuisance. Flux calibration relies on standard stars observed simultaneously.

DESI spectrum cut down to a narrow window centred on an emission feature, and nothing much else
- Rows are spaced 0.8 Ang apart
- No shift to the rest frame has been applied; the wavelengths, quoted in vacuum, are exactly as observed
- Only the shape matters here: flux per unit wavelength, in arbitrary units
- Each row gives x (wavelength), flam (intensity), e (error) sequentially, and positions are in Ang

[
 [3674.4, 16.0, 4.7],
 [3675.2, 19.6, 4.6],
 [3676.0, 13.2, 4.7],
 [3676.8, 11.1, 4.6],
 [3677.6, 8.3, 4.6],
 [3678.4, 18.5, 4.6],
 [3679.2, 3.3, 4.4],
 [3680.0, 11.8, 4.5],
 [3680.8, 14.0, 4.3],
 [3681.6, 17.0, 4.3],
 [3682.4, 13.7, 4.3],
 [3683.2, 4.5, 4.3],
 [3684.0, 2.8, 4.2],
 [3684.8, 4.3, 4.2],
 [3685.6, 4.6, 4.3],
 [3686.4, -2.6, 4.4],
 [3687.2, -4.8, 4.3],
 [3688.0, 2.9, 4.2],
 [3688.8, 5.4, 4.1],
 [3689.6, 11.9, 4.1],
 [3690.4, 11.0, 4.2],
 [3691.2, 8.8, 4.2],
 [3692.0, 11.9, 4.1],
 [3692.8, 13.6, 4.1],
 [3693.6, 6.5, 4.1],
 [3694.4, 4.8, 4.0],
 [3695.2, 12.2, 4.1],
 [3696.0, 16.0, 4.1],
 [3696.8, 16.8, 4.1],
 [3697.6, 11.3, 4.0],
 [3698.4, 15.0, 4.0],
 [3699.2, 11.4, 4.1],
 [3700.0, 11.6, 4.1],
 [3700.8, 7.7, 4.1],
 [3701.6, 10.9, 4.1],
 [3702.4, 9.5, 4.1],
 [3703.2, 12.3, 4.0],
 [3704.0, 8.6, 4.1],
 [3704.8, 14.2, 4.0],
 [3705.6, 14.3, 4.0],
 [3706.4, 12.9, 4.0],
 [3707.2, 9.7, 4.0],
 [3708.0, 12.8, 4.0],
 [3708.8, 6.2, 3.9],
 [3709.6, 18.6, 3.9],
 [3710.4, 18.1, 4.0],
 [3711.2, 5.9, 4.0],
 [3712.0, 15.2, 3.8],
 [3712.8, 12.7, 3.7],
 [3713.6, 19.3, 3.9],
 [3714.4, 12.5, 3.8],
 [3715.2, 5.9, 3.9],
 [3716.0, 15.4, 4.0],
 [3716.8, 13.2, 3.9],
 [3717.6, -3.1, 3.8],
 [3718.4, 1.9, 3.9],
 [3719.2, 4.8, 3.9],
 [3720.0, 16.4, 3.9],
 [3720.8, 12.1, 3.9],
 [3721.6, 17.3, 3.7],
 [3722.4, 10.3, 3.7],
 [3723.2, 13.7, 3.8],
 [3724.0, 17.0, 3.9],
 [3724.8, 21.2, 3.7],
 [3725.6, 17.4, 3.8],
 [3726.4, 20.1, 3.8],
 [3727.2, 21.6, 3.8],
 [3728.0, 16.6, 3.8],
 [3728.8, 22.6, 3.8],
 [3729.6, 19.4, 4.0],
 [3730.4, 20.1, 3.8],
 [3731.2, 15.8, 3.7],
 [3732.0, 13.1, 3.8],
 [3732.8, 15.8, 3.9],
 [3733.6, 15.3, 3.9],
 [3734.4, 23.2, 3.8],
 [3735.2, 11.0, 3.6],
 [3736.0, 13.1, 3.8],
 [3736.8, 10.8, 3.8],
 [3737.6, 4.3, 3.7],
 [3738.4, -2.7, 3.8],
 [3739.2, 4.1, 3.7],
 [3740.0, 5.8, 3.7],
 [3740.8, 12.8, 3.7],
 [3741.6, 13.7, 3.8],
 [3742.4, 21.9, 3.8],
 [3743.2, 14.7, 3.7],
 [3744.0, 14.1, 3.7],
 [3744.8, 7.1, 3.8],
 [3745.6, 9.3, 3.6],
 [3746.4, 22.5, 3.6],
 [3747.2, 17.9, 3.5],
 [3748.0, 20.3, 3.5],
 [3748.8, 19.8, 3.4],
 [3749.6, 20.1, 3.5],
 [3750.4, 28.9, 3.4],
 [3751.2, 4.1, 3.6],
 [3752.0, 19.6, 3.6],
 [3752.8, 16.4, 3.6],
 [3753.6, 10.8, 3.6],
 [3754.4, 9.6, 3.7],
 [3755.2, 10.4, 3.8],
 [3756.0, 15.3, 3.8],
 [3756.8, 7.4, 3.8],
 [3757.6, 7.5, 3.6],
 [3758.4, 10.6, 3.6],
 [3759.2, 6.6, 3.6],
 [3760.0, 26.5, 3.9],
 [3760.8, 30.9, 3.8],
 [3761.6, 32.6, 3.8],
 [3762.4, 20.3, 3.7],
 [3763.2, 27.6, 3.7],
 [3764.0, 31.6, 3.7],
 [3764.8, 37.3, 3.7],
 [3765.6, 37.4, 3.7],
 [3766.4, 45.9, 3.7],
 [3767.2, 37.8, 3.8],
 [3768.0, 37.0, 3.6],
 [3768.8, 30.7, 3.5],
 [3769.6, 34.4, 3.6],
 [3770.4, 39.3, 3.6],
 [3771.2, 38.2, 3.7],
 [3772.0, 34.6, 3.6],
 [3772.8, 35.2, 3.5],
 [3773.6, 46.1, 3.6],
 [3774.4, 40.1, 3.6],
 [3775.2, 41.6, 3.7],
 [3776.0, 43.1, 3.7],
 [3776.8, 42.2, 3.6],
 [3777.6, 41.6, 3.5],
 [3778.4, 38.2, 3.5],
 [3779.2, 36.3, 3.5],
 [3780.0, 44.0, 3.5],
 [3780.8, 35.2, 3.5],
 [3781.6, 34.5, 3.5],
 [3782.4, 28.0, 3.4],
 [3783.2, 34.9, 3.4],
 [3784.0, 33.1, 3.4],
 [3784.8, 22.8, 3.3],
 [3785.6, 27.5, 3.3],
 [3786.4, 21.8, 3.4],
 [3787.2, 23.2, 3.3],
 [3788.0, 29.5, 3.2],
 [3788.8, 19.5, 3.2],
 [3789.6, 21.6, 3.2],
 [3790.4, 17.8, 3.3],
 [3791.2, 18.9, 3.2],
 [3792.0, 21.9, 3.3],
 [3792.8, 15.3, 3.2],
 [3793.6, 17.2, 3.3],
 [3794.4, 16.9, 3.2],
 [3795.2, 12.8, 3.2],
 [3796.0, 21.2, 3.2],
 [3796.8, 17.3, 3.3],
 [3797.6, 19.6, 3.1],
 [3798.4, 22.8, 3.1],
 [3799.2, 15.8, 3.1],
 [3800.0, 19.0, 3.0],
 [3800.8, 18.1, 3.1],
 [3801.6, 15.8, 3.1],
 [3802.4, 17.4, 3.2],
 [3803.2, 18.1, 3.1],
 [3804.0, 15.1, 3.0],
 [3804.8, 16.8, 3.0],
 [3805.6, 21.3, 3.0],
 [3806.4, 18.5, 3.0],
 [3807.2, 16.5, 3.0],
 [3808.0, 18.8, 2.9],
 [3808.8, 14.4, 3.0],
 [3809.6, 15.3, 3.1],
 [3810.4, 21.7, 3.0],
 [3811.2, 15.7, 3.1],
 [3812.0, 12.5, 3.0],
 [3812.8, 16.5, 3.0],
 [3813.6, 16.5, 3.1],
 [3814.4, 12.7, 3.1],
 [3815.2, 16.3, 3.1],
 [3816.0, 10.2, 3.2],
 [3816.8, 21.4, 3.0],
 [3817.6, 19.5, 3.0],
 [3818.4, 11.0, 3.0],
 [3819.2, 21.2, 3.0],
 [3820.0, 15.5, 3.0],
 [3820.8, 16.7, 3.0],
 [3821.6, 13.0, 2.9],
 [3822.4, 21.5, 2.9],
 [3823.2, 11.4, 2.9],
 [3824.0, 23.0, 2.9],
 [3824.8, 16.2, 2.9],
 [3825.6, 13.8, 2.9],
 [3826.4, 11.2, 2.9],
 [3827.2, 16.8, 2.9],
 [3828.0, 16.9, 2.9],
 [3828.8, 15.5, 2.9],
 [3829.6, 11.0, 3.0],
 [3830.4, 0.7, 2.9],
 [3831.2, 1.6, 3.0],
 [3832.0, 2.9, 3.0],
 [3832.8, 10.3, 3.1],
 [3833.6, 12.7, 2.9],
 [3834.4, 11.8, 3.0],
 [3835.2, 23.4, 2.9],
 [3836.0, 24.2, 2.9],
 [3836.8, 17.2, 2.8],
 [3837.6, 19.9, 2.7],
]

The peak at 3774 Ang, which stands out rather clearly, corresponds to Lyman alpha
